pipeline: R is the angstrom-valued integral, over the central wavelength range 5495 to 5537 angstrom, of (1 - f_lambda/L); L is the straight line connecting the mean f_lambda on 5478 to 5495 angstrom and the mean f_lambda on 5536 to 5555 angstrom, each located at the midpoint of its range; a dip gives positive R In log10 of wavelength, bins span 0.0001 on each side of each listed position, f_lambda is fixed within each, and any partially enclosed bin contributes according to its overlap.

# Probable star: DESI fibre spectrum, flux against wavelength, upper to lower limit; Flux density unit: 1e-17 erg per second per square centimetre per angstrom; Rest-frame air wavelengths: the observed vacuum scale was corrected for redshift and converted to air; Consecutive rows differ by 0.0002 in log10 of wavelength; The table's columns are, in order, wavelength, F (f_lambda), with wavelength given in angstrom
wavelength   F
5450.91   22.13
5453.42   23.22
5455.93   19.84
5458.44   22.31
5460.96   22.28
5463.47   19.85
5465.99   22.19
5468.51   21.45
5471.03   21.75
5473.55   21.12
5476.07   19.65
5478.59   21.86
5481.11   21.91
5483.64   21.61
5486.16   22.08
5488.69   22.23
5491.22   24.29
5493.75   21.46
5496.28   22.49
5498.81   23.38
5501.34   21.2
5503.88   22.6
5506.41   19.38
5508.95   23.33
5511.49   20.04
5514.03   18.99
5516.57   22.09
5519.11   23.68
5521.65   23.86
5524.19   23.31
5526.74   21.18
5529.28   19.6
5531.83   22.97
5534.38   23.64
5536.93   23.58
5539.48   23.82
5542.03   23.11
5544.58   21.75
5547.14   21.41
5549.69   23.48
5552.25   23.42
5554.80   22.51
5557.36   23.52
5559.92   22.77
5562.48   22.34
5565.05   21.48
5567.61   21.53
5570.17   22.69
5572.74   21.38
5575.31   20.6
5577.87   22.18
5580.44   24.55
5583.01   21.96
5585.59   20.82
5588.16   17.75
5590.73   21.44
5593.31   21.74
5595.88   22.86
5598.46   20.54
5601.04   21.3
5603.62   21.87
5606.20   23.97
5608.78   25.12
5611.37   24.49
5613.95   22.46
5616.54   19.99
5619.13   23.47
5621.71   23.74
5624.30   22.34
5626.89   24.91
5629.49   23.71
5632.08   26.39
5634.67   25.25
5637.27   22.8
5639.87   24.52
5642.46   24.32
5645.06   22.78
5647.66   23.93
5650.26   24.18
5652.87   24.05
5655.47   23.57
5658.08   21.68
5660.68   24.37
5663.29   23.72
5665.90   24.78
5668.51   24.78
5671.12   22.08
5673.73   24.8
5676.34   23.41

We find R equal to 1.0 angstrom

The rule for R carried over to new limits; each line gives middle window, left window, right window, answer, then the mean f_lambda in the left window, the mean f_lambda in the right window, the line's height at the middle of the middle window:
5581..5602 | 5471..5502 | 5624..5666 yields 1.9 angstrom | 22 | 24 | 23.3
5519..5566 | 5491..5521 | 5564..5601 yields -2.1 angstrom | 21.9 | 21.5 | 21.7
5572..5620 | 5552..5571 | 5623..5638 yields 2.8 angstrom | 22.5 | 24.3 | 23.4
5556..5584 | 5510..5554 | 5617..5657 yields 0.8 angstrom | 22.4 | 23.9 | 22.9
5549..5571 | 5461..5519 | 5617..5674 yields 0.0 angstrom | 21.6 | 23.8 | 22.6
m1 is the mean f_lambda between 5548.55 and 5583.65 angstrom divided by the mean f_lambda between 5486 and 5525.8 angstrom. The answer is 1.01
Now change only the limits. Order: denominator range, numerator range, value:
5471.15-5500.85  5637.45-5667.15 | 1.08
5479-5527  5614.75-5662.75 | 1.07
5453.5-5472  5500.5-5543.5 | 1.03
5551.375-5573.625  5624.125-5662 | 1.07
